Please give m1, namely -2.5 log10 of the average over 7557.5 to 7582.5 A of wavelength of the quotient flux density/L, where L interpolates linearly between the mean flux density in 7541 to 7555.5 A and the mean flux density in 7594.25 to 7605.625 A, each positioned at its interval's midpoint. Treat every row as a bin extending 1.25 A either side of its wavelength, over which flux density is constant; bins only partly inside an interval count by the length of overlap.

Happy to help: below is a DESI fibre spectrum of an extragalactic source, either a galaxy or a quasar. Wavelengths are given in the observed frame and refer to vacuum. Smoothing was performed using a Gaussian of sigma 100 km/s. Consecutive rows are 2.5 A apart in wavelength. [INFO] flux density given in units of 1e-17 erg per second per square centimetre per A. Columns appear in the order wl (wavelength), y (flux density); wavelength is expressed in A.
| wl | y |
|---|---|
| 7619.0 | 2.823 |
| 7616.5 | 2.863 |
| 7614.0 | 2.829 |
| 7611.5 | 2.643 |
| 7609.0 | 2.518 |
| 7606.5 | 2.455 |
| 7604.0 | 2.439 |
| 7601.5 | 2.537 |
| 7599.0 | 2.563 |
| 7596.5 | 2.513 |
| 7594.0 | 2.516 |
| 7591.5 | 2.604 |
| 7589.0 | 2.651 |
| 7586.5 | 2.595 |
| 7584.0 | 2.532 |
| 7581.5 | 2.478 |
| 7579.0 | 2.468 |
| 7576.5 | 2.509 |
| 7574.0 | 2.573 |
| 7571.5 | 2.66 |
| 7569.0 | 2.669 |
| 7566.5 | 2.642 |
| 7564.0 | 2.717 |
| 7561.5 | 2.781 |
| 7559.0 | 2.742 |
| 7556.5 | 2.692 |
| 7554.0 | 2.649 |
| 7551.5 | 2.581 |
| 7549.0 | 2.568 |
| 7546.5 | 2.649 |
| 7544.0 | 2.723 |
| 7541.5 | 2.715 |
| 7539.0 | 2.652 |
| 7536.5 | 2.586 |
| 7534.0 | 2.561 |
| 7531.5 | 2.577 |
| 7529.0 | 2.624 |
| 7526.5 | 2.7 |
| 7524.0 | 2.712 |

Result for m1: -0.015 mag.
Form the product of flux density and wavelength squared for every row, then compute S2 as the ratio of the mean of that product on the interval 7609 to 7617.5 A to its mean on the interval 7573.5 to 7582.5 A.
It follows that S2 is 1.1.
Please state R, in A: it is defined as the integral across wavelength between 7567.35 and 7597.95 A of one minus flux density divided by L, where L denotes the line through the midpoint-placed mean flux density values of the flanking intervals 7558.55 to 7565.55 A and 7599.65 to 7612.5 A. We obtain 0.8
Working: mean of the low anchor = 2.74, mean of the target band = 2.57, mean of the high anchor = 2.52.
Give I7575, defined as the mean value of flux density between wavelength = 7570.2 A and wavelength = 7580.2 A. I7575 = 2.55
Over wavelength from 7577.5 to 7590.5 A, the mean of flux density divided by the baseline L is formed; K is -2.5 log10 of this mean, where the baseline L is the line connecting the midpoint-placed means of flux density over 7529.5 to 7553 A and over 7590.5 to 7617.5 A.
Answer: 0.02 mag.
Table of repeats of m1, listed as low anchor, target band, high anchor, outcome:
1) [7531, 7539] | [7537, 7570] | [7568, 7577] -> -0.031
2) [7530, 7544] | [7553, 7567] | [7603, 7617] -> -0.034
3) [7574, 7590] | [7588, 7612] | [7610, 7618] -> 0.054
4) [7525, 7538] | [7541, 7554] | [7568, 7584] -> -0.021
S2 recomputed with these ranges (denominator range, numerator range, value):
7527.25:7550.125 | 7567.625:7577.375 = 1.00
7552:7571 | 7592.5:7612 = 0.95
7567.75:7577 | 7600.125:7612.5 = 0.97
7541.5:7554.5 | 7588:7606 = 0.97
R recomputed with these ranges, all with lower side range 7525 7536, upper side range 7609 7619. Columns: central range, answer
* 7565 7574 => 0.1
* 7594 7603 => 0.6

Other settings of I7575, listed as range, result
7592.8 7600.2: 2.53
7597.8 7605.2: 2.51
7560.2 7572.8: 2.69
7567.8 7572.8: 2.66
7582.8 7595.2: 2.58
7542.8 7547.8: 2.68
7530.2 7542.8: 2.62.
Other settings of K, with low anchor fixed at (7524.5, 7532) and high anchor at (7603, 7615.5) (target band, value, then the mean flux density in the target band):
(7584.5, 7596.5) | 0.01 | 2.58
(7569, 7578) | 0.01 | 2.59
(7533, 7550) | 0.00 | 2.64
